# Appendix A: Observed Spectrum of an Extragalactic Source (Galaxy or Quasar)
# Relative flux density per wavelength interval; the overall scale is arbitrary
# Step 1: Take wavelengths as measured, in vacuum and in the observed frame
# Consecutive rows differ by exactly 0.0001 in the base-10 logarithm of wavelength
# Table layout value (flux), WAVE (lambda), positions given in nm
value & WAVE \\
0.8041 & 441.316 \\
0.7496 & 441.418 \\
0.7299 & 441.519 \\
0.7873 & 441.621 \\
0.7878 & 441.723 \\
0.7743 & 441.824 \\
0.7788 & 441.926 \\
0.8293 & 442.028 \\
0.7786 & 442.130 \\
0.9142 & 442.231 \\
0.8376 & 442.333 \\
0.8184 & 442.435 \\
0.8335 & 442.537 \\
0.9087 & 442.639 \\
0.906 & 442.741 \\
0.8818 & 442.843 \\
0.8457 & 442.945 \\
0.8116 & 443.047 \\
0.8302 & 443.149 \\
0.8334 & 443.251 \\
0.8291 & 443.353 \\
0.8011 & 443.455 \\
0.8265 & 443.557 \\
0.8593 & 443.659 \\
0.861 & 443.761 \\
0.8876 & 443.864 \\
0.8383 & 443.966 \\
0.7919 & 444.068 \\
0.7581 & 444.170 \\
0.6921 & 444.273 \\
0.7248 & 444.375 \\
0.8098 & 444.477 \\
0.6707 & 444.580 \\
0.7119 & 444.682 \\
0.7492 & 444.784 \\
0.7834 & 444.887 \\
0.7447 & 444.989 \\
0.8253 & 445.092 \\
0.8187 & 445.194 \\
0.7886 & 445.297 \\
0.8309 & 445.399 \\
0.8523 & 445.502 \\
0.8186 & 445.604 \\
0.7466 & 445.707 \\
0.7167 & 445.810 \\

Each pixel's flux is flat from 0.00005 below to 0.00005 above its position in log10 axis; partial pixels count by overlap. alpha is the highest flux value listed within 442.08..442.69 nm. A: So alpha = 0.9142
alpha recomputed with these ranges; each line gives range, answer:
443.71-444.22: 0.8876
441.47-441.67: 0.7873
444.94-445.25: 0.8253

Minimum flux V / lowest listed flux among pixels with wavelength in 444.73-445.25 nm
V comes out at 0.7447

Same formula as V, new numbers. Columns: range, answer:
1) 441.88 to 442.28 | 0.7786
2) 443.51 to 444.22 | 0.7581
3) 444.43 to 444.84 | 0.6707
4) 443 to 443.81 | 0.8011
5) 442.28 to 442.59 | 0.8184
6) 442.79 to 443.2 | 0.8116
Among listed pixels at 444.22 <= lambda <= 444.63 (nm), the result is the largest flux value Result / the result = 0.8098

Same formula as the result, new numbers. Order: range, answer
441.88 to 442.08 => 0.8293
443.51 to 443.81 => 0.861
